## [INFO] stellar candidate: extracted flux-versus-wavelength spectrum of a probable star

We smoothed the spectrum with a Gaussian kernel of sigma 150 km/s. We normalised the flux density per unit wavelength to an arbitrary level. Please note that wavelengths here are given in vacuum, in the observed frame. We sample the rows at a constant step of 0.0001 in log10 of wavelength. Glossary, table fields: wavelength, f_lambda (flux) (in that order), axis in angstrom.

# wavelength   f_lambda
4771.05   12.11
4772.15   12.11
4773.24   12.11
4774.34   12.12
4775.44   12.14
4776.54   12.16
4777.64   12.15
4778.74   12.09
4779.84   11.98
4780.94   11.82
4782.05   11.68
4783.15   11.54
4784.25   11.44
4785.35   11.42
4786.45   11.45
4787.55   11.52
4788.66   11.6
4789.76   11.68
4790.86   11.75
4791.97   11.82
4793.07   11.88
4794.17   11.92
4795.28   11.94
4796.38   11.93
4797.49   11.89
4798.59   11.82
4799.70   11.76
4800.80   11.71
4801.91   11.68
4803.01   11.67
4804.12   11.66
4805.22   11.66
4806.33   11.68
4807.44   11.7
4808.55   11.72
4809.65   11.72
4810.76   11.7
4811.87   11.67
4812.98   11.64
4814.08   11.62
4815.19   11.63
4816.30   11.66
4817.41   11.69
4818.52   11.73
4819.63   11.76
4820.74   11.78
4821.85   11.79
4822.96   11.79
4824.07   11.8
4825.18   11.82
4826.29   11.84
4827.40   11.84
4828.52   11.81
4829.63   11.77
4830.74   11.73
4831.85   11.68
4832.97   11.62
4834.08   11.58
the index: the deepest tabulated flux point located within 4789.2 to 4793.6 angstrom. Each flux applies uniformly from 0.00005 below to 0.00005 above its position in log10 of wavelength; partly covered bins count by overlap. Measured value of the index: 11.68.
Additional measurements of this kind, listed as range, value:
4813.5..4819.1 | 11.62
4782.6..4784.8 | 11.44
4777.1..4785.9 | 11.42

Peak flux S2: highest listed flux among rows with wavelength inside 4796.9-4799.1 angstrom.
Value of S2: 11.89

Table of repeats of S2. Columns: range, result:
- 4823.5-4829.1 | 11.84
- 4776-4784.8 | 12.16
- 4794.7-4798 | 11.94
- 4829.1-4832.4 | 11.77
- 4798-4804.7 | 11.82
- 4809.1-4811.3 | 11.72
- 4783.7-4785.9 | 11.44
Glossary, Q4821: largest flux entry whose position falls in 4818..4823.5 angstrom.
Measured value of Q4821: 11.79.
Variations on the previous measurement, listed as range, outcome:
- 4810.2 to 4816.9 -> 11.7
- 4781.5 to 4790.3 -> 11.68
